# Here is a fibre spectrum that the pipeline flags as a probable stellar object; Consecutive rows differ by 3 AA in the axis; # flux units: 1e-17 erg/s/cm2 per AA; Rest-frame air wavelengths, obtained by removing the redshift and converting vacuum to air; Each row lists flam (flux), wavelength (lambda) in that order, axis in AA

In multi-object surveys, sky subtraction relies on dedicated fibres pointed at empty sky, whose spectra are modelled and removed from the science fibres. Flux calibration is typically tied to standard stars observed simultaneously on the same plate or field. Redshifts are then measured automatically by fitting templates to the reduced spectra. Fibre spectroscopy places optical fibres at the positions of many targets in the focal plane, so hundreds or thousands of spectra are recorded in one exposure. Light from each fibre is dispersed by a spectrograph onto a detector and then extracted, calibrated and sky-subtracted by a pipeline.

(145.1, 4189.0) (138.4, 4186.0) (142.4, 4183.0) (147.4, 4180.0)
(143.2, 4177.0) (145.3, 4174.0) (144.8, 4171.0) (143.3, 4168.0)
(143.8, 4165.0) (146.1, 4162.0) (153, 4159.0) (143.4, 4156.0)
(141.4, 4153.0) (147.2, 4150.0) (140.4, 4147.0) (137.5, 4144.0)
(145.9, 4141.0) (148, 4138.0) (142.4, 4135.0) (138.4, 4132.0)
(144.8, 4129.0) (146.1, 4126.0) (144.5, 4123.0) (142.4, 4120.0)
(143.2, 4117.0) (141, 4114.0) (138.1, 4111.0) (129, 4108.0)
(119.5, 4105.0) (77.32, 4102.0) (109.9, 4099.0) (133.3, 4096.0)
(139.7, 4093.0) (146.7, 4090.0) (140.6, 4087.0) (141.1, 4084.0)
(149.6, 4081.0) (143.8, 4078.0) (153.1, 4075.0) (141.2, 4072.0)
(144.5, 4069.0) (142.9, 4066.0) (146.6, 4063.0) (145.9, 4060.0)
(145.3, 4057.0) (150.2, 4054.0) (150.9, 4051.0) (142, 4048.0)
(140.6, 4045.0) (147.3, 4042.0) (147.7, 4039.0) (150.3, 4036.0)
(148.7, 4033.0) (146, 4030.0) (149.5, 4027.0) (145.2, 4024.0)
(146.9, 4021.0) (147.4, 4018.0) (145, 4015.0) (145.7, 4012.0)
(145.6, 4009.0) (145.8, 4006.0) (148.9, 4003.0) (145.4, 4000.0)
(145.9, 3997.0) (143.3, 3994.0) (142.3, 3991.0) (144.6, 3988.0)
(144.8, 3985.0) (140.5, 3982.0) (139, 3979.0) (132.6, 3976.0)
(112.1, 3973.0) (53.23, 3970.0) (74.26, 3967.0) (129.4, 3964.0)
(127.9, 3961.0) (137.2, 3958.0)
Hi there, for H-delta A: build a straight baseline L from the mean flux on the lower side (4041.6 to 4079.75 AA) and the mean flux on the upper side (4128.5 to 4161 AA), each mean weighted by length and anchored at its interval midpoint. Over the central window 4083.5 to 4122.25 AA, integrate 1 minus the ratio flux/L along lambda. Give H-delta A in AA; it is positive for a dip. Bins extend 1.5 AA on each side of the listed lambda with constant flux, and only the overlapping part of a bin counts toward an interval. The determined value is 3.71 AA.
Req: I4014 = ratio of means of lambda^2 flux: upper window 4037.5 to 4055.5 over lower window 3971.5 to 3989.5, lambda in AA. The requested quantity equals 1.1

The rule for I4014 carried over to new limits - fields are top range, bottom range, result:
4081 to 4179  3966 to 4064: 1.05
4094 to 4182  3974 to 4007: 1.05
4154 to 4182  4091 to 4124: 1.16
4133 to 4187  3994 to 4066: 1.05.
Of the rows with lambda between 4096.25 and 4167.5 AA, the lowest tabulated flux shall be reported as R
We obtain 77.32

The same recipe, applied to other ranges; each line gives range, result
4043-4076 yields 140.6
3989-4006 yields 142.3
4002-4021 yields 145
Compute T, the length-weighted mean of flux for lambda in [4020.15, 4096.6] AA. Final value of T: 145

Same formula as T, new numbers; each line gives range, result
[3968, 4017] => 135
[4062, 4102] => 139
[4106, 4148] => 141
